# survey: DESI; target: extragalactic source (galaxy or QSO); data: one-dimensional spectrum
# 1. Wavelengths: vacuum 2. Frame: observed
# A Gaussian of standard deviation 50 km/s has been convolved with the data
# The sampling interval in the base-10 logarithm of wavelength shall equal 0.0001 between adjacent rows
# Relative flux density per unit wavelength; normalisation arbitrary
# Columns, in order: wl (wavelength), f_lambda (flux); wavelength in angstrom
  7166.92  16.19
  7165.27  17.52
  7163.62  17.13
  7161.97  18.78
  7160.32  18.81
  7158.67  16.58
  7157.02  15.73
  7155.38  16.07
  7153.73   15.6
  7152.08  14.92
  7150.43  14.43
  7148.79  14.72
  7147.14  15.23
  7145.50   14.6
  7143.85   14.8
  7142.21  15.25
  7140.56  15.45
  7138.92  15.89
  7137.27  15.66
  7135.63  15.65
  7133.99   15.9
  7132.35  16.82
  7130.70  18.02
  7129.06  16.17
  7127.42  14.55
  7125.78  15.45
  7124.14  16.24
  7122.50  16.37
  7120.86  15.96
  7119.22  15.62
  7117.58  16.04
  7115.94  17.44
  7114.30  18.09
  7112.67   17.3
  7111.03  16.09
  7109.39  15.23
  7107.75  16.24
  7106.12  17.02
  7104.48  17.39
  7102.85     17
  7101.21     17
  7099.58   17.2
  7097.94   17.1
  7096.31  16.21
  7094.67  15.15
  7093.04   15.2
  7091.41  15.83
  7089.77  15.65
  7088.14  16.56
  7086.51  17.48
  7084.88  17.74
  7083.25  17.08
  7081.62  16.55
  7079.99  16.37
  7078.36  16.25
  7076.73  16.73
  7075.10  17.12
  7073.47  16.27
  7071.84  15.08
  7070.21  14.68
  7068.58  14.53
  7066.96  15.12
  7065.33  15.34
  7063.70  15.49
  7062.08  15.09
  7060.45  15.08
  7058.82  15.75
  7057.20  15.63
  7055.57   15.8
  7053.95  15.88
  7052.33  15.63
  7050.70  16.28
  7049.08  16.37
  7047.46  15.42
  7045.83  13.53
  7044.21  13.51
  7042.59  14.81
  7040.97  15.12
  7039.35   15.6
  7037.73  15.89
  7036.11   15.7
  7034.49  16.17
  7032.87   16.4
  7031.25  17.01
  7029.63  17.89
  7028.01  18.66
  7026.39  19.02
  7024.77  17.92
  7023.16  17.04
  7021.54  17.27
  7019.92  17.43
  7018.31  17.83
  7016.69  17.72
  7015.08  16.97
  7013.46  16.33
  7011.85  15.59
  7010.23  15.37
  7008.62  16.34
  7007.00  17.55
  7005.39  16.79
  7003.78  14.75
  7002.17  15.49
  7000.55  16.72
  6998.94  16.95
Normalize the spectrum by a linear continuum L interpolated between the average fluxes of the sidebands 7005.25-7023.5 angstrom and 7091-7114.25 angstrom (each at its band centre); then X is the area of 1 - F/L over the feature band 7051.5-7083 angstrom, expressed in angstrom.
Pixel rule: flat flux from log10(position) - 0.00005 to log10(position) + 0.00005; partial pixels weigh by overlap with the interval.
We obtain 1.7 angstrom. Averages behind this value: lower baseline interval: 16.8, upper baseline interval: 16.5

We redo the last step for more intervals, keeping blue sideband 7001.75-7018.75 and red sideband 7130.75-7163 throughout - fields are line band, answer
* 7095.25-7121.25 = -1.0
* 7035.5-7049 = 1.1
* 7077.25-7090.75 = -0.5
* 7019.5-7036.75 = -1.0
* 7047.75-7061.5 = 0.4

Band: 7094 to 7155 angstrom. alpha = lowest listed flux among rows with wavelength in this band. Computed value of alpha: 14.43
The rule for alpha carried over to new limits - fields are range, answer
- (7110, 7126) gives 15.45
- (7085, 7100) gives 15.15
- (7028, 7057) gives 13.51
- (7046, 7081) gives 14.53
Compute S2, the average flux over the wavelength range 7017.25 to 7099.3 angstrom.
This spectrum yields 16.2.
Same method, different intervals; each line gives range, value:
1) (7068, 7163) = 16.2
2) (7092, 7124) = 16.5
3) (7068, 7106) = 16.4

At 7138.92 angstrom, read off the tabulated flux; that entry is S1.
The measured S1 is 15.89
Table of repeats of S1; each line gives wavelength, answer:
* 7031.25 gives 17.01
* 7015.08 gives 16.97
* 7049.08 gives 16.37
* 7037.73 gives 15.89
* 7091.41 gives 15.83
